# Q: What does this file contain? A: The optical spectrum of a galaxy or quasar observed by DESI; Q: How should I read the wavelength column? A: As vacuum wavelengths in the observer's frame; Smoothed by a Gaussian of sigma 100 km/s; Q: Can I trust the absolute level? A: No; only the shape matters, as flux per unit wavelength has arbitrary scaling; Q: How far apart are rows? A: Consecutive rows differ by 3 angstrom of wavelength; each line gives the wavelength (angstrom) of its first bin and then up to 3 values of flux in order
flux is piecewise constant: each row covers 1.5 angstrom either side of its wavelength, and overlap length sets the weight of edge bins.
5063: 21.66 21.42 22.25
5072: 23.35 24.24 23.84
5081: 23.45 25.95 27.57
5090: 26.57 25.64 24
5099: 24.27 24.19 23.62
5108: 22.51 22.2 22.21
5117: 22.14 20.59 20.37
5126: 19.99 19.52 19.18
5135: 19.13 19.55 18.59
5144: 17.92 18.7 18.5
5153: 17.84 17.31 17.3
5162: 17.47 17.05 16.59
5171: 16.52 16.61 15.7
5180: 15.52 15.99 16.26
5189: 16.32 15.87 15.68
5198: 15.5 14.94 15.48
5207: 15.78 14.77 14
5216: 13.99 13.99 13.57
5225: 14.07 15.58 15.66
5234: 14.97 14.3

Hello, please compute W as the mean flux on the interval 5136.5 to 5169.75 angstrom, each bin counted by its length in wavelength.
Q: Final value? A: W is 17.9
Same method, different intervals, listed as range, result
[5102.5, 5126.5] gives 21.9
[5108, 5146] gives 20.2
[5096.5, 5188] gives 19.1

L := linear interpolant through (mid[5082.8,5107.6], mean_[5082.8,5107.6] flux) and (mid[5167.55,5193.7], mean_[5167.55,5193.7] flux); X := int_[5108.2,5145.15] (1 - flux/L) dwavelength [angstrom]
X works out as 2.7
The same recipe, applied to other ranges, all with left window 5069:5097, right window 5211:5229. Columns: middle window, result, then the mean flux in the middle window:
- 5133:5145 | 1.0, 18.9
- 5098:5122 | 0.1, 22.6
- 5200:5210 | 0.0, 15.3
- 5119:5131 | 0.8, 20.1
